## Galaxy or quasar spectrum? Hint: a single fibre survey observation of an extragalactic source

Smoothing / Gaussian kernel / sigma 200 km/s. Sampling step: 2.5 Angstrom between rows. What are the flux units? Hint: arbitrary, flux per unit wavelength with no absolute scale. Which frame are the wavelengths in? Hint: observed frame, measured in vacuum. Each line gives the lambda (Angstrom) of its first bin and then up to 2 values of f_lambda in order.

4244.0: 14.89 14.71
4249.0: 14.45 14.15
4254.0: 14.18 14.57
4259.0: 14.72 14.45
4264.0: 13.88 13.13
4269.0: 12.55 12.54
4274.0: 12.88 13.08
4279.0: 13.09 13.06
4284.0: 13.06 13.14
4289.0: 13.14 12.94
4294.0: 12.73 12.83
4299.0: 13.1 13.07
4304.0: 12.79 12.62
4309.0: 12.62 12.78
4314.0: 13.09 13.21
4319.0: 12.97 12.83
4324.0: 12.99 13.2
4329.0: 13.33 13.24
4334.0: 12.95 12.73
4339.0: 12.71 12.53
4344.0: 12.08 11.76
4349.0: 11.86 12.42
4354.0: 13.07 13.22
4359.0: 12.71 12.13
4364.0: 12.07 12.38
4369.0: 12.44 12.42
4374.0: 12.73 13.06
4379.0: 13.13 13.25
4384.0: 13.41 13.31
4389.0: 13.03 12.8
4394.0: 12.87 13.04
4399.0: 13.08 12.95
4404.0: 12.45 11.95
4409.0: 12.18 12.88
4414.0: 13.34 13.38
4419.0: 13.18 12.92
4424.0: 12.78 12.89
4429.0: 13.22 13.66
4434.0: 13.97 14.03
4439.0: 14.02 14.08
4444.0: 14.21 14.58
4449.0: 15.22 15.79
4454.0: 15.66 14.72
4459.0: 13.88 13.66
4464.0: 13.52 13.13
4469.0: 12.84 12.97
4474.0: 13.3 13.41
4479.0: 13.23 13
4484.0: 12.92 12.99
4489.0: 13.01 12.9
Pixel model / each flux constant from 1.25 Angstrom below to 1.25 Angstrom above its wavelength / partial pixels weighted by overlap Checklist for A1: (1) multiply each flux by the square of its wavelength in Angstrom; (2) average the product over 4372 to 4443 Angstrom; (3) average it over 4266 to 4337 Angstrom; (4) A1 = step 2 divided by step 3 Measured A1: 1.06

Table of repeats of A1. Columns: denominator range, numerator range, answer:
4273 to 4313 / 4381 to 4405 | 1.05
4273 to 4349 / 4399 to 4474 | 1.12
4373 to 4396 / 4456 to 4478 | 1.07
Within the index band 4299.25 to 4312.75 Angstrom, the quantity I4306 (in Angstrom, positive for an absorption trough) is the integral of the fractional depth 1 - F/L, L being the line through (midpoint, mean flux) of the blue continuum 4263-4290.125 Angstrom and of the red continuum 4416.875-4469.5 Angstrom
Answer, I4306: 0.4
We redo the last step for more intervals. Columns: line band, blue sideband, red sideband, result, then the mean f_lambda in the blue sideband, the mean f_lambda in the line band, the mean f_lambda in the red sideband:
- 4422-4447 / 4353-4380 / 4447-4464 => 1.0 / 12.7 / 13.7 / 14.7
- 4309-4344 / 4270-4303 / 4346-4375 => -0.6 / 13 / 12.9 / 12.4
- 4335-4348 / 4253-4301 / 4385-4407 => 0.7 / 13.3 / 12.4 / 12.9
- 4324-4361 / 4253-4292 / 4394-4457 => 2.2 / 13.4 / 12.7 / 13.6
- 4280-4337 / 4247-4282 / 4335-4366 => 0.2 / 13.7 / 13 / 12.4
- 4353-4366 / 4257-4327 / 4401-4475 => 0.7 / 13.1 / 12.6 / 13.6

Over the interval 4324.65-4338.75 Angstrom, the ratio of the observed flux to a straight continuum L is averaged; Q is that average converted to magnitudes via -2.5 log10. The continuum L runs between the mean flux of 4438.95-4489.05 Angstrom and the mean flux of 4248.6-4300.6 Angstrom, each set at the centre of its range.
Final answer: 0.04 mag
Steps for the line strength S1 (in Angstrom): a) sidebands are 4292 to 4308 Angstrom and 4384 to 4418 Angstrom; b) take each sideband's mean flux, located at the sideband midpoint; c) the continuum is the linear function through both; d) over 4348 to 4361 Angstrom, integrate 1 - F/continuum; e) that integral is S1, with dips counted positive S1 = 0.2 Angstrom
